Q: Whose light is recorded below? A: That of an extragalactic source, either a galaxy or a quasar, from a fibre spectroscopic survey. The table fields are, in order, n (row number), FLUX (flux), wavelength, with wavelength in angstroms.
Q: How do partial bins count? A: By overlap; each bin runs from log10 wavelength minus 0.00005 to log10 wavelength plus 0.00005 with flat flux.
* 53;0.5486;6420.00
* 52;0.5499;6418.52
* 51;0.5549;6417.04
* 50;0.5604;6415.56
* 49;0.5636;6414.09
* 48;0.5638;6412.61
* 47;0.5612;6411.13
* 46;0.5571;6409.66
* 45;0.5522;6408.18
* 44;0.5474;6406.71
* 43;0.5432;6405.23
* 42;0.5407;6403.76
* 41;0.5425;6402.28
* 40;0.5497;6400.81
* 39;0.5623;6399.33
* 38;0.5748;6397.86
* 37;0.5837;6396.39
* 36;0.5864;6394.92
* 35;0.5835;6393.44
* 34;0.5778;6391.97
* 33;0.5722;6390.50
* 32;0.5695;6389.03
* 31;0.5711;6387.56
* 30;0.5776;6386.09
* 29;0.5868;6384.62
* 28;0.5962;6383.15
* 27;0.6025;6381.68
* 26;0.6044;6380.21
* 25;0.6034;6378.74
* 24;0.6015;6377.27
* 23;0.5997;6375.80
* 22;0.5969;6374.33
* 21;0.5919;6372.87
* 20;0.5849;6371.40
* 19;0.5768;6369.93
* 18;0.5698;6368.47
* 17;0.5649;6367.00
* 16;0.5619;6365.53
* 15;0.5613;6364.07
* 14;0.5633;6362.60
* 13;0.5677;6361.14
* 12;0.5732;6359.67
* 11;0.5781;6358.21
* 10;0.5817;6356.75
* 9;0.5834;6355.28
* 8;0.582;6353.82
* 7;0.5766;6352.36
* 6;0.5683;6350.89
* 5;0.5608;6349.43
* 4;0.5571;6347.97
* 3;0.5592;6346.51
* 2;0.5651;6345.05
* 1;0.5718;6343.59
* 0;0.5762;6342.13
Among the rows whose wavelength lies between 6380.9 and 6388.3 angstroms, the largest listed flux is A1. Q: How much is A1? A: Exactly 0.6025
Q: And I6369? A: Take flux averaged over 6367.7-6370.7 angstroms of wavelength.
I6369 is 0.573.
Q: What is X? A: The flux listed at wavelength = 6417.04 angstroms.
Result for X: 0.5549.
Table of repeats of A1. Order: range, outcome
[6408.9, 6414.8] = 0.5638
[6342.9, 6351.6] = 0.5718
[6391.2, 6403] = 0.5864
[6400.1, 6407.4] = 0.5497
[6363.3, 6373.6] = 0.5919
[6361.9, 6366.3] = 0.5633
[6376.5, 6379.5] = 0.6034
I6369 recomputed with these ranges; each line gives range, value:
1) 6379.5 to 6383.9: 0.601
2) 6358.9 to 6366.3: 0.566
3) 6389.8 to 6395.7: 0.58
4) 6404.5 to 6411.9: 0.552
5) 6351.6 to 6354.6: 0.579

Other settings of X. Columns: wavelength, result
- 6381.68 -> 0.6025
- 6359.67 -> 0.5732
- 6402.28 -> 0.5425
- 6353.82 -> 0.582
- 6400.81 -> 0.5497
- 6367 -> 0.5649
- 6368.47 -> 0.5698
